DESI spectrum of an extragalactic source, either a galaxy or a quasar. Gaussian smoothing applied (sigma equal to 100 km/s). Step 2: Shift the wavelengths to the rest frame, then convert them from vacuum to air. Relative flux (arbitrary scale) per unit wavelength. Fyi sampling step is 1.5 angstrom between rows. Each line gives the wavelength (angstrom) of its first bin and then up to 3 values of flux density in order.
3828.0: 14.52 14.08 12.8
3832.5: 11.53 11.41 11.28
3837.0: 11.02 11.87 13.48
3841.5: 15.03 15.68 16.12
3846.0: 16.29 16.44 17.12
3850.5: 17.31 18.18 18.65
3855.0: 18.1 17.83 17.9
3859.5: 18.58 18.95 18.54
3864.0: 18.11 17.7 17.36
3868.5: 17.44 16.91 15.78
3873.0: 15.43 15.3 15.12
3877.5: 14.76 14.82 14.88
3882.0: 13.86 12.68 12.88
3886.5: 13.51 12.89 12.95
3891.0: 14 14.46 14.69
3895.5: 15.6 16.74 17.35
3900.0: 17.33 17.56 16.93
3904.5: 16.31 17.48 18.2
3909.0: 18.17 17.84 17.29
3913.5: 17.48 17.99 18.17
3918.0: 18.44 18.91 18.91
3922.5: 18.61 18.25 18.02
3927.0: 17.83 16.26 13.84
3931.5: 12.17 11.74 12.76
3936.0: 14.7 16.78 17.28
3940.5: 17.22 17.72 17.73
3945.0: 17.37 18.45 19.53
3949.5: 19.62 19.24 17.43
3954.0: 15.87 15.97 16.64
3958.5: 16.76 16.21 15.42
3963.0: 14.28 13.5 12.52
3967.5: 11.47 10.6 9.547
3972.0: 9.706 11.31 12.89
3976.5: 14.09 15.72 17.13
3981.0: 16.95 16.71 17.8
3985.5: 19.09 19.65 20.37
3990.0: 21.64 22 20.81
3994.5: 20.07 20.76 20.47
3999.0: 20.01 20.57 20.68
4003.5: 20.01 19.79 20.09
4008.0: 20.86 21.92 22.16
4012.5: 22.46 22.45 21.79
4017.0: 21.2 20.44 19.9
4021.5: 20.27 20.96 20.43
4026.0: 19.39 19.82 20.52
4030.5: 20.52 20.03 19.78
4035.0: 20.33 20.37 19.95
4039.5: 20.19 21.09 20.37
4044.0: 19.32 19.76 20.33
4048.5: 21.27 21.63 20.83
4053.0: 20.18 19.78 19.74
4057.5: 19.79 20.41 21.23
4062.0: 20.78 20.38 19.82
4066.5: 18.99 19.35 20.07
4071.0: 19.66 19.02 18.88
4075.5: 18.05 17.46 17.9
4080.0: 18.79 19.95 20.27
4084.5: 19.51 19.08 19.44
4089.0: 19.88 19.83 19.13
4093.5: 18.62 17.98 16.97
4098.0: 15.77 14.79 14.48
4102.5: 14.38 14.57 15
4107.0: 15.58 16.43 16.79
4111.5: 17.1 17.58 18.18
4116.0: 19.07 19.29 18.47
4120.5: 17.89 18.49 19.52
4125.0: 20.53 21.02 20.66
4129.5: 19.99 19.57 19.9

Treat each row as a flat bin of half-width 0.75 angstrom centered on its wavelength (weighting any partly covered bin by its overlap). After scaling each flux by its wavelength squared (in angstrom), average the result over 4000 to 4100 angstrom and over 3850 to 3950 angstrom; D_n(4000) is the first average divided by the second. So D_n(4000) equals 1.29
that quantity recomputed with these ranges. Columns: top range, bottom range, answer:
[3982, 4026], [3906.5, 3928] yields 1.18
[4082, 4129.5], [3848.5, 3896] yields 1.26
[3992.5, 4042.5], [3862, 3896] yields 1.46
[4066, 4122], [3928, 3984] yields 1.26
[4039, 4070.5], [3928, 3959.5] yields 1.30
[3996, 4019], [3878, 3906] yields 1.48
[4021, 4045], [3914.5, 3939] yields 1.29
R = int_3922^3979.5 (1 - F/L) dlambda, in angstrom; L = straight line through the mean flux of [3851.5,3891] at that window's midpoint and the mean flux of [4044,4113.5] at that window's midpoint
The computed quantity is 5.5 angstrom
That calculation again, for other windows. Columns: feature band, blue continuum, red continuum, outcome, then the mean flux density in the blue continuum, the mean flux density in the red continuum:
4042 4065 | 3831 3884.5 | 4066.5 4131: -3.36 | 15.7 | 18.2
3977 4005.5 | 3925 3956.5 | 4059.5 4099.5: -3.23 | 16.5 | 19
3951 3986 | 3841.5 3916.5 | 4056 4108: 5.15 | 16.4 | 18.4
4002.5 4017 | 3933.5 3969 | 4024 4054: -1.80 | 16.1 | 20.3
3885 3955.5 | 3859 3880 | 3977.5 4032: 5.42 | 16.7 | 20.2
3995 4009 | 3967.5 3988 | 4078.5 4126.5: -4.67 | 14.7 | 17.9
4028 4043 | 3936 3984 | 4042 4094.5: -1.52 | 15.6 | 19.7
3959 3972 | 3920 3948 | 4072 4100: 3.15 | 16.5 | 18.5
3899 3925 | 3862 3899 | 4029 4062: -2.54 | 15.3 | 20.3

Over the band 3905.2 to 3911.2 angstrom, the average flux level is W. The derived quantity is 17.9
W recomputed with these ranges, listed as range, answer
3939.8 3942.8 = 17.5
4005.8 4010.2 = 21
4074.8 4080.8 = 18.1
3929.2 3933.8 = 12.6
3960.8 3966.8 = 13.9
